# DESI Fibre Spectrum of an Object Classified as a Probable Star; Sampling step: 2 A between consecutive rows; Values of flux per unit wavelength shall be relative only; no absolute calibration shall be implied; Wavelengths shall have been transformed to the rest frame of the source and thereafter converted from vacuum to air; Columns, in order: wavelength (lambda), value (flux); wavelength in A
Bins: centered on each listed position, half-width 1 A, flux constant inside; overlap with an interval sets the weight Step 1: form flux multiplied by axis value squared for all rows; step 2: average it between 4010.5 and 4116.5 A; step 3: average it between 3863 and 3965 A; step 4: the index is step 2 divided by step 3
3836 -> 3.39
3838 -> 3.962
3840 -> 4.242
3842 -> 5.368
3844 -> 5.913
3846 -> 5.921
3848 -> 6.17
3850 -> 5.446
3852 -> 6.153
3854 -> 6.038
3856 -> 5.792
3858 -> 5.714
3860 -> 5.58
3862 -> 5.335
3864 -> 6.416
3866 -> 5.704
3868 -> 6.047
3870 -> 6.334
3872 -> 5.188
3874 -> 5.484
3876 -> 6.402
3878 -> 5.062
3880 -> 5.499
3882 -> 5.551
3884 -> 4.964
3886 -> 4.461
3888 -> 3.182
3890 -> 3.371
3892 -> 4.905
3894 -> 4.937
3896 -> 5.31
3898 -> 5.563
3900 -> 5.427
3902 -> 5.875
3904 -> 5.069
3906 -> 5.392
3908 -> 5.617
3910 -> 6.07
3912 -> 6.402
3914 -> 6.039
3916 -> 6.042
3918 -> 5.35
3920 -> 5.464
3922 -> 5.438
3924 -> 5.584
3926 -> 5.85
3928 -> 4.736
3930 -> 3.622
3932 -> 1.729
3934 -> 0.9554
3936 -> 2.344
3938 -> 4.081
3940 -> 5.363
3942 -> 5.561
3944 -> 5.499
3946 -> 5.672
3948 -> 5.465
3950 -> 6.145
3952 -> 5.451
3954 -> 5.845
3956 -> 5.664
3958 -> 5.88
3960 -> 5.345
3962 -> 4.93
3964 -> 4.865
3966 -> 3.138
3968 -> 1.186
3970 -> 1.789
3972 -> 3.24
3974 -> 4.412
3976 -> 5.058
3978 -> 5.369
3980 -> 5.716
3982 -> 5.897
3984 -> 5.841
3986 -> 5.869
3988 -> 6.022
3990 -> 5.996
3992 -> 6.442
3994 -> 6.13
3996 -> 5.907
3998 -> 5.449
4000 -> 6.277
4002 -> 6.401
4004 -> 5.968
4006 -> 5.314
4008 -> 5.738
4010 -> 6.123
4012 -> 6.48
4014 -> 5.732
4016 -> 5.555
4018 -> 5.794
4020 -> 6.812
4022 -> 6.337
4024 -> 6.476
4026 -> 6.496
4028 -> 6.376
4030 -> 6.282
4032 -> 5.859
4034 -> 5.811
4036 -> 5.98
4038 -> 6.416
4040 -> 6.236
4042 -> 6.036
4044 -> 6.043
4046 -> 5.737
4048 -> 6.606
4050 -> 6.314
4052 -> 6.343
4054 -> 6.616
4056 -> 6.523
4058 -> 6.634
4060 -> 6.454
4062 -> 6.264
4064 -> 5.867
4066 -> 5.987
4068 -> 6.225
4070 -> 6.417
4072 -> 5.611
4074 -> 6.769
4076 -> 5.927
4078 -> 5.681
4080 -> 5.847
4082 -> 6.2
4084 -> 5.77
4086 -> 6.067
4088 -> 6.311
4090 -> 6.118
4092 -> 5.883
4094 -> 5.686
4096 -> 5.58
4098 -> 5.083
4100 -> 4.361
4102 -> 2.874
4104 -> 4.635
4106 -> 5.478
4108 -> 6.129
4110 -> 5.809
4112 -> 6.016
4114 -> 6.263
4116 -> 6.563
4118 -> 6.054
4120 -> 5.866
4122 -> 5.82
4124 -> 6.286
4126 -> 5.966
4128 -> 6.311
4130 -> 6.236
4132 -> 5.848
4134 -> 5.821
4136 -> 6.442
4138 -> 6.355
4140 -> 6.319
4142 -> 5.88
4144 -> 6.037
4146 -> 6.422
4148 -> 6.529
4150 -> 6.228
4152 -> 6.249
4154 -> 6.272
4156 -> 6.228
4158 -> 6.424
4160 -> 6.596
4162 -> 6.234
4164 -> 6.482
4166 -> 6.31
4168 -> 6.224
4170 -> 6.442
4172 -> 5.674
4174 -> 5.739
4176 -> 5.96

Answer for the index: 1.25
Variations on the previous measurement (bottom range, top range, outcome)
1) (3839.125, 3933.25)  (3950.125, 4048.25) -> 1.11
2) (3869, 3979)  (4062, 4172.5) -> 1.35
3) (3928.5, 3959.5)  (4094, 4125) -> 1.29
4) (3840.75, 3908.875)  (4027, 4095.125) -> 1.24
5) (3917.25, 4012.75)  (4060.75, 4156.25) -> 1.26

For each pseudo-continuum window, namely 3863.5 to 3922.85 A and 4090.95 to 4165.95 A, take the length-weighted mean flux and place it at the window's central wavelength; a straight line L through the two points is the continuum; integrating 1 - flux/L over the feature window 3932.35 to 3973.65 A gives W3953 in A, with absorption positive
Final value 8.7 A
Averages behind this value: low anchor 5.41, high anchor 5.93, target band 4.38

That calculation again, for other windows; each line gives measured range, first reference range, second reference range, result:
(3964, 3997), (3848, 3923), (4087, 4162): 4.59 A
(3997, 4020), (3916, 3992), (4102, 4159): -3.32 A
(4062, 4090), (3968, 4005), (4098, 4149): -2.00 A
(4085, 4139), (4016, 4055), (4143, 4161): 4.48 A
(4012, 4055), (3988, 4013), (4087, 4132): -1.95 A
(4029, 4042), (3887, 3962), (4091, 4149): -1.47 A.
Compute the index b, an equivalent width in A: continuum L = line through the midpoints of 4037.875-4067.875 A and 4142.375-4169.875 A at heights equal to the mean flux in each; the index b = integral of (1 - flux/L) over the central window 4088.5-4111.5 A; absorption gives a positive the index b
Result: 3.69 A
